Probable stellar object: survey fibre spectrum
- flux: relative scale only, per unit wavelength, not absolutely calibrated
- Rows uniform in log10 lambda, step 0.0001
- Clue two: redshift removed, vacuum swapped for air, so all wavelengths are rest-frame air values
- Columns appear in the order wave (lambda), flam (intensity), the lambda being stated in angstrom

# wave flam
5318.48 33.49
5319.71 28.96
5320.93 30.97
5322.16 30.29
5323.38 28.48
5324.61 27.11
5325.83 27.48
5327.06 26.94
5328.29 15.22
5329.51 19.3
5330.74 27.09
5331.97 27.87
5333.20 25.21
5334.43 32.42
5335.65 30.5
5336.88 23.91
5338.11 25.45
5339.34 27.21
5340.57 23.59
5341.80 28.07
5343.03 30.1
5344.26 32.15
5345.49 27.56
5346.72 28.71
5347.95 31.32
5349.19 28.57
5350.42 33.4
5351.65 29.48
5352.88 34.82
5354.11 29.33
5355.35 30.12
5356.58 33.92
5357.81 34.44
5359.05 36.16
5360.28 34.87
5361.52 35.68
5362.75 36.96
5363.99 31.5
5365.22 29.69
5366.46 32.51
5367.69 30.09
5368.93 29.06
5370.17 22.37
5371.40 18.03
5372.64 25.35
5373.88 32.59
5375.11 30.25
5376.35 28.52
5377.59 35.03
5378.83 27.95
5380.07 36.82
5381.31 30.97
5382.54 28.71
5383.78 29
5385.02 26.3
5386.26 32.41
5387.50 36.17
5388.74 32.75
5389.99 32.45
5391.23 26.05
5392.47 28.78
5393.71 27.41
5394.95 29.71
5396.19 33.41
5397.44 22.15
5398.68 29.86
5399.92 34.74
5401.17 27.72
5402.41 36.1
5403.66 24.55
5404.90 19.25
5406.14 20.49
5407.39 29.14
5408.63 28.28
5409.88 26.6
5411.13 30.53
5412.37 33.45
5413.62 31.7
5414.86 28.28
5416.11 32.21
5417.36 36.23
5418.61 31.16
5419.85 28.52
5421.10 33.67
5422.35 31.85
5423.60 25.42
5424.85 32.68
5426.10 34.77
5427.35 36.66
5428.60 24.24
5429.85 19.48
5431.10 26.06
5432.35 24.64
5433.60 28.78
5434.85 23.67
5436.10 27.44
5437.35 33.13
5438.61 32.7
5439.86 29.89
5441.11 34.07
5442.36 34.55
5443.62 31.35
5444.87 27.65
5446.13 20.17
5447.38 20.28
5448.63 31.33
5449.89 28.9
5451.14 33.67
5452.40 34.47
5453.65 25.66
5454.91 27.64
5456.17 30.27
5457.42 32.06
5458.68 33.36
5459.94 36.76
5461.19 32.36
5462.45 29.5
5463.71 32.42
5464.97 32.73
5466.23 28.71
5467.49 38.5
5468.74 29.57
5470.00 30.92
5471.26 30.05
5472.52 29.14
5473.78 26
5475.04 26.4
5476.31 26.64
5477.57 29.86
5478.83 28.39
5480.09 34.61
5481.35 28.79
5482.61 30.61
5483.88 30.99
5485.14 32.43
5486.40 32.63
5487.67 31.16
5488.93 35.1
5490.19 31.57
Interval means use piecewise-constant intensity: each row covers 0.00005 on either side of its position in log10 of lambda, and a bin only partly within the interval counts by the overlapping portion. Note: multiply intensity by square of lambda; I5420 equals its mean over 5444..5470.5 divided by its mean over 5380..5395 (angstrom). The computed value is 1.02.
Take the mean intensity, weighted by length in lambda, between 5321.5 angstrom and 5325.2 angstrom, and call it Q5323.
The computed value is 28.6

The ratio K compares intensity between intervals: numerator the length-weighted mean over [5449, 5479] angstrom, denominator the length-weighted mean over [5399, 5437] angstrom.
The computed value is 1.06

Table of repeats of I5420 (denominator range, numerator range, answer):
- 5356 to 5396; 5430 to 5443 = 0.97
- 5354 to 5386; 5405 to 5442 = 0.98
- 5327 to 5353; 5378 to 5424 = 1.11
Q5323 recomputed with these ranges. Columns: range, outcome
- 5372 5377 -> 29.2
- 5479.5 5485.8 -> 31.5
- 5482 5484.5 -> 30.7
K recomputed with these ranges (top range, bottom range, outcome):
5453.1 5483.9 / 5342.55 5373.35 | 0.99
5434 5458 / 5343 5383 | 0.95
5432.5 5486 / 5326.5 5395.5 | 1.02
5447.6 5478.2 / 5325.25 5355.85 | 1.10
